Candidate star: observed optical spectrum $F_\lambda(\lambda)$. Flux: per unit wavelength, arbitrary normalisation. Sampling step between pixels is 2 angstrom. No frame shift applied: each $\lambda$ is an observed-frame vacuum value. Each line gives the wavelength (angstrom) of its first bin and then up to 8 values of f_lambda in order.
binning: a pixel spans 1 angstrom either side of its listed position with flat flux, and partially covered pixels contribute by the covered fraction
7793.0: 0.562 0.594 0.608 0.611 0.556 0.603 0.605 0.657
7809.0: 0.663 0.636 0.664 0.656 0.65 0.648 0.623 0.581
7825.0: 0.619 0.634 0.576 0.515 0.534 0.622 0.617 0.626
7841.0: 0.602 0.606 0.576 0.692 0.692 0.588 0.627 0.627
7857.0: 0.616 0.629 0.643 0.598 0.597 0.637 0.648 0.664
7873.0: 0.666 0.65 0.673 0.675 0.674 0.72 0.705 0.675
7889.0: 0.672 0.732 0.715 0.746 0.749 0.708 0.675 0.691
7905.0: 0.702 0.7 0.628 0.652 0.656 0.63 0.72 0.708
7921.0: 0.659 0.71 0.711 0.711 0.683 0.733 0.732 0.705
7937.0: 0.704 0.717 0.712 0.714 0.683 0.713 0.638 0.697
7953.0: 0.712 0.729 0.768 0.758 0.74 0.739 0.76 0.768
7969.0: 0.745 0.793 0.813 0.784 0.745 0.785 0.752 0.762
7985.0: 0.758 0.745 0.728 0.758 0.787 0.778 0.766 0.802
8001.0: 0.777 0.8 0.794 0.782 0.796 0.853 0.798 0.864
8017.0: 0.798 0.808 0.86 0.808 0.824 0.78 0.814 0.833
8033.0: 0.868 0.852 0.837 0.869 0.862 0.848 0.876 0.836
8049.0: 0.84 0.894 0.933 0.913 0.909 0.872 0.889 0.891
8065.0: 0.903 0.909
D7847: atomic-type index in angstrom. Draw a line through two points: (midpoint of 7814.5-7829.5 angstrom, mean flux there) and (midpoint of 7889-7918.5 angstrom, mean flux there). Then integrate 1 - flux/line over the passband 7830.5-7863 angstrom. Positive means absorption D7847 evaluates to 1.5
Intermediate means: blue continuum 0.624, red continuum 0.693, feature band 0.614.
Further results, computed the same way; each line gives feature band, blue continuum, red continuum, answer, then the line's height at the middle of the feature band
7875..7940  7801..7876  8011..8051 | 0.4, 0.7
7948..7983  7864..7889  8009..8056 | 0.9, 0.768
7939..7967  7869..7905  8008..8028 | 1.3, 0.756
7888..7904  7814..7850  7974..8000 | -0.8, 0.677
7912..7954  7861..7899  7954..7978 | 1.8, 0.729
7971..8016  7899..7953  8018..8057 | 0.3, 0.789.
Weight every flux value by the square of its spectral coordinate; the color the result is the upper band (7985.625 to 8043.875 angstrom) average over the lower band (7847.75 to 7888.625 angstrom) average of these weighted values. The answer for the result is 1.3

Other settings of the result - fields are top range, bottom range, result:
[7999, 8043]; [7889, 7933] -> 1.21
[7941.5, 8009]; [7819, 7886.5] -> 1.24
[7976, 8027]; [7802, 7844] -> 1.34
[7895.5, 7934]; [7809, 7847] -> 1.15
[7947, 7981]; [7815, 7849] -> 1.26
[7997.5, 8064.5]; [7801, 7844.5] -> 1.44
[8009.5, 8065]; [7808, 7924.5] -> 1.37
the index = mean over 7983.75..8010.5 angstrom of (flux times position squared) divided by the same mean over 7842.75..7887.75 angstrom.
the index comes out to 1.2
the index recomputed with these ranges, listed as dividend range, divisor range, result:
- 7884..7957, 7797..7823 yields 1.14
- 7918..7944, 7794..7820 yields 1.16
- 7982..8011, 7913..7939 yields 1.13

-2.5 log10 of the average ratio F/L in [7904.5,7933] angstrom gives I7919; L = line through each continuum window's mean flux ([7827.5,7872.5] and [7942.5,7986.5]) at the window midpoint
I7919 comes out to 0.01 mag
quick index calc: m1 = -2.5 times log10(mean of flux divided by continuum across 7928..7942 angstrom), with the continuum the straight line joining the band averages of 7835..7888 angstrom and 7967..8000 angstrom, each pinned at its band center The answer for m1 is 0.01 mag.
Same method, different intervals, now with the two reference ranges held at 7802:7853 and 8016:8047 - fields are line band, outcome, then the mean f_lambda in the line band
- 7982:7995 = 0.05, 0.758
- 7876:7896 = -0.03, 0.699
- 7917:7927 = 0.03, 0.701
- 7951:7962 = 0.03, 0.737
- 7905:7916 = 0.08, 0.658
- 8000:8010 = 0.02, 0.79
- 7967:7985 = 0.01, 0.771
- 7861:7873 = 0.05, 0.633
